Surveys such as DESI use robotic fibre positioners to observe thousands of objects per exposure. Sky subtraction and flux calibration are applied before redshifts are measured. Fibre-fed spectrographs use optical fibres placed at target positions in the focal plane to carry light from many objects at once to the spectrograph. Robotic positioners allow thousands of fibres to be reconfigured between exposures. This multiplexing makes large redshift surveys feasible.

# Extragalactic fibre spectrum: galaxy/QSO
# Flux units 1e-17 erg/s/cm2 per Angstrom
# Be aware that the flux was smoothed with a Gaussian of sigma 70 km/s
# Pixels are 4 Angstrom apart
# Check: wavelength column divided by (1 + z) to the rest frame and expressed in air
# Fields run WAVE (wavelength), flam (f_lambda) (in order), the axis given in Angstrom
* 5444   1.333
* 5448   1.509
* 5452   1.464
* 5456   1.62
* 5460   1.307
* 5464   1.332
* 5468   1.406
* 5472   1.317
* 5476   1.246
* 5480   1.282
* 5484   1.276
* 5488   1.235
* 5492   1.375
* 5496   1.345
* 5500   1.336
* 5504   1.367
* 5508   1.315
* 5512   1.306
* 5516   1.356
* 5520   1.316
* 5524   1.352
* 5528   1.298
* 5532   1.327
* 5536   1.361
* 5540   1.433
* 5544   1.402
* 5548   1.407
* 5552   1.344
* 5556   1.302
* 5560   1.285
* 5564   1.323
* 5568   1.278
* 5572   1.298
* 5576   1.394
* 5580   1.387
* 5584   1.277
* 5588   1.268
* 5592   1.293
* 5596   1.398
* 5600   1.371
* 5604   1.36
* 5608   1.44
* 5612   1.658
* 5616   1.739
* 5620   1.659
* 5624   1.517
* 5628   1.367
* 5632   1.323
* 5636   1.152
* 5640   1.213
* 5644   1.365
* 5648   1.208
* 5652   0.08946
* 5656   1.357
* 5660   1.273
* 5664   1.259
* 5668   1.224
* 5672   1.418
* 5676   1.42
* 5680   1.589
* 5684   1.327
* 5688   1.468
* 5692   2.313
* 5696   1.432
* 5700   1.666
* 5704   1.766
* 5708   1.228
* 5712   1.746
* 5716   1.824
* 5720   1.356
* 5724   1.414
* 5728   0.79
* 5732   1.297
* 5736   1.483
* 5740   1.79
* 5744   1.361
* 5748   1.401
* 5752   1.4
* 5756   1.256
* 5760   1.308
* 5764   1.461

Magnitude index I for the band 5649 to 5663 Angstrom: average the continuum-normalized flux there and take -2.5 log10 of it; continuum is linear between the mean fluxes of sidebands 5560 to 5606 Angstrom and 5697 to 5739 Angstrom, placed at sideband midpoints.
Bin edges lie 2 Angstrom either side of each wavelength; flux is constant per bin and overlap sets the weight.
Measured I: 0.42 mag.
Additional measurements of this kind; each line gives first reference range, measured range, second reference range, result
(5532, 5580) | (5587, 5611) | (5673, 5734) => 0.02 mag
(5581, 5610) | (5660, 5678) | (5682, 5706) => 0.19 mag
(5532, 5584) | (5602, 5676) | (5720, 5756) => 0.03 mag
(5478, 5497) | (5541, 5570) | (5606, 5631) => 0.07 mag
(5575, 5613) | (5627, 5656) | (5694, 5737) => 0.26 mag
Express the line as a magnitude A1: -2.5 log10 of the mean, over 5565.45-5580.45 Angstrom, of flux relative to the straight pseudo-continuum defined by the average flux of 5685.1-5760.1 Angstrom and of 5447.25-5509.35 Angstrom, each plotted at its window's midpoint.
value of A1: 0.06 mag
